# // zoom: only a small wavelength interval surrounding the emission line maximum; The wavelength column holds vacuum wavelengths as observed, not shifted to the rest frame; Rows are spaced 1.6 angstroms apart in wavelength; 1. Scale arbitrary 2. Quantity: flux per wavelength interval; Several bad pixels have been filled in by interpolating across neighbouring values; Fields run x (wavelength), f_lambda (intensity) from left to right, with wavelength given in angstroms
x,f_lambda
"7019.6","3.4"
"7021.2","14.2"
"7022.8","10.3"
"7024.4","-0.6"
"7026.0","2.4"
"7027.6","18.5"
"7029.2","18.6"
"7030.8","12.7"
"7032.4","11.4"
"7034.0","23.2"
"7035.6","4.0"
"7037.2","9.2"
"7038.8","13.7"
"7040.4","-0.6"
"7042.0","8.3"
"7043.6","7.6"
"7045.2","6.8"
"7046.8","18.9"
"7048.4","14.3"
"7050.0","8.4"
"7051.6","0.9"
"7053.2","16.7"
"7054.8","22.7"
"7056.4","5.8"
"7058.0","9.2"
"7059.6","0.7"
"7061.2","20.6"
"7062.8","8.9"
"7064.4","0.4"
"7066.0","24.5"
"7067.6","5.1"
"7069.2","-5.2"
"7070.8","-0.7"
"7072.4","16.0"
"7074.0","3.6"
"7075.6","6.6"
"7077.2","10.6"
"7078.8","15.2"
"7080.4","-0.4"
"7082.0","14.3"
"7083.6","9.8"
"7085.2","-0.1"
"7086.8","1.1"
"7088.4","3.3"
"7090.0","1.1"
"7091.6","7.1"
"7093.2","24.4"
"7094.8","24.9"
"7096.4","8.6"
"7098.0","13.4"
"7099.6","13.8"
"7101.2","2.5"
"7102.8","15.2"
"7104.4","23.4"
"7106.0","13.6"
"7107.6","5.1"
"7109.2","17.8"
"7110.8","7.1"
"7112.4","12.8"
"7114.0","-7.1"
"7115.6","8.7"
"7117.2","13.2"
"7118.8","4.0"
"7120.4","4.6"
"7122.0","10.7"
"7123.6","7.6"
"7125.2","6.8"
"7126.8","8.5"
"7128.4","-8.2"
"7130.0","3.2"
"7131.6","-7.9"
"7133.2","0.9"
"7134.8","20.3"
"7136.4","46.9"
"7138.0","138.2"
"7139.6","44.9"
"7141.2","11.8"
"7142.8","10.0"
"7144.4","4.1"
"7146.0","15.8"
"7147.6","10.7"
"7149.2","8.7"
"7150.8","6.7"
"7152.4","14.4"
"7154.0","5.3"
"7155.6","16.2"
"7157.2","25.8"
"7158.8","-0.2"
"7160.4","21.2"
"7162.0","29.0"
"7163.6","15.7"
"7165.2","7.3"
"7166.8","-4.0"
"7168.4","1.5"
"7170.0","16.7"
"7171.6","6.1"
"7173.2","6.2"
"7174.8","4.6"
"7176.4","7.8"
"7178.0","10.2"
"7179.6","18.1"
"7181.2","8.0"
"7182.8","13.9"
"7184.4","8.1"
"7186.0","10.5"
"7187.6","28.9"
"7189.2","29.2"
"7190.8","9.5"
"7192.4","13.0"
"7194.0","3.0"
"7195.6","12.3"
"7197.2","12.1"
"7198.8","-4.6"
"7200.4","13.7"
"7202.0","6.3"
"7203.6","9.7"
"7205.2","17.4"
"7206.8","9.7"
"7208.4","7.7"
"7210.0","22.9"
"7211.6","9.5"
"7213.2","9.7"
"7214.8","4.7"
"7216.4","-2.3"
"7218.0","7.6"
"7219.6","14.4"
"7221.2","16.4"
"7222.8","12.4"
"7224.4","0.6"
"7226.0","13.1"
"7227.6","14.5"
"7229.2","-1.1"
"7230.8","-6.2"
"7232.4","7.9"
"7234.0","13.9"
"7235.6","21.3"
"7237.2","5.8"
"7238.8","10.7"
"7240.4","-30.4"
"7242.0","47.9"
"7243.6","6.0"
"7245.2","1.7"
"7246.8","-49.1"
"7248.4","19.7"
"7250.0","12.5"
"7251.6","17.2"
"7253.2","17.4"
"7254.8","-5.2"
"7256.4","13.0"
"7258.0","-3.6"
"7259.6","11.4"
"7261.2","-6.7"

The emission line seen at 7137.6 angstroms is Halpha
